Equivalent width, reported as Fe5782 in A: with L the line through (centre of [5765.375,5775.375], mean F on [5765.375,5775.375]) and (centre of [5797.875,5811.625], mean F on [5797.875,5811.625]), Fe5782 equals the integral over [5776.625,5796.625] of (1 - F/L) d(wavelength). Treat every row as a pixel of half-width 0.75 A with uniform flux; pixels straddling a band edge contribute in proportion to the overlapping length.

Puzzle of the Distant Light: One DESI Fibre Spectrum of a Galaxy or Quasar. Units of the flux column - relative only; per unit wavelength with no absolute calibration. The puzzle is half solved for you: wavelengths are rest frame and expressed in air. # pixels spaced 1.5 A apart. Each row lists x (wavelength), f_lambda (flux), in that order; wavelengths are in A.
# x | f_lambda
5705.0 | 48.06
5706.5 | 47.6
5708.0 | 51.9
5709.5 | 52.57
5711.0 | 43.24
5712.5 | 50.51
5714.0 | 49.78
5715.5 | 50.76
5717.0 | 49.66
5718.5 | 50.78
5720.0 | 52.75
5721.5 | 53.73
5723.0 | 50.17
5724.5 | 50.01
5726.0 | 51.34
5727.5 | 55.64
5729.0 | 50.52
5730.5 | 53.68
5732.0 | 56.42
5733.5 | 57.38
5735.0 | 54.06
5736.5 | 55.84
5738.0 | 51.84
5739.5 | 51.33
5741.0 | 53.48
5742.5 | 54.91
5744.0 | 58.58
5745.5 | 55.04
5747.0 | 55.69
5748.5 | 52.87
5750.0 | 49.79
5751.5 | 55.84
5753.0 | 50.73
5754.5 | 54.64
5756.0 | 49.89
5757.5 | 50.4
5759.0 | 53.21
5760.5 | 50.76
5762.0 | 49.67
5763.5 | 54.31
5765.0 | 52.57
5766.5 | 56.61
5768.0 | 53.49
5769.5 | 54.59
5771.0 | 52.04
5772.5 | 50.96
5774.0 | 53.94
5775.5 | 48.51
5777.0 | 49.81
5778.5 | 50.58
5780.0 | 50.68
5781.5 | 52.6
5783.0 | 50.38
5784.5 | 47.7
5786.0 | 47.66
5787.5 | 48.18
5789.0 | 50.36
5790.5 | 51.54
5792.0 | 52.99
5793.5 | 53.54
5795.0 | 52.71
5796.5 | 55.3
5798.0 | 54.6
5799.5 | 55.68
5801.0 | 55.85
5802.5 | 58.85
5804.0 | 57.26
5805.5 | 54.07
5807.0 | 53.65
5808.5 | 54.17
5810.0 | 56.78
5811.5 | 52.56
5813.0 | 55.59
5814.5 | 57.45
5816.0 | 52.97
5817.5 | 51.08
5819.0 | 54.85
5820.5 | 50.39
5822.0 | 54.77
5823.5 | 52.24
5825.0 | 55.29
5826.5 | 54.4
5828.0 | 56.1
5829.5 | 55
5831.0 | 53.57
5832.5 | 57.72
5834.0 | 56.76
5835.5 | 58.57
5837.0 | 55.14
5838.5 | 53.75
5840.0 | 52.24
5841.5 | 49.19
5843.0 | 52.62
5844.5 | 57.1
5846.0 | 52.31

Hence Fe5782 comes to 1.3 A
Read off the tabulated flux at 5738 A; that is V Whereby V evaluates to 51.84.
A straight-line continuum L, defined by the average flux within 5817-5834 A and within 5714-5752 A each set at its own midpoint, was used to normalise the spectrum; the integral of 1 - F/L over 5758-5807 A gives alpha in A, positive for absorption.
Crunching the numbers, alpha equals 1.1 A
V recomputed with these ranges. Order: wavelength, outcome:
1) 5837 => 55.14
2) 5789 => 50.36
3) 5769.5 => 54.59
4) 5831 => 53.57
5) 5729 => 50.52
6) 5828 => 56.1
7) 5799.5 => 55.68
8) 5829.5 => 55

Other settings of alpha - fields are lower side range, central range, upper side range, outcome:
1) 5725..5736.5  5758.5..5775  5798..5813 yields 0.6 A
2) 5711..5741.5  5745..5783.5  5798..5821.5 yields 0.8 A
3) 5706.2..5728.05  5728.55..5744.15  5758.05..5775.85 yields -0.9 A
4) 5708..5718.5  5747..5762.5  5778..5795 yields -0.5 A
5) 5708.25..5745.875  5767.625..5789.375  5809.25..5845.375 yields 1.1 A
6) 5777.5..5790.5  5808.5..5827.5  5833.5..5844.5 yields -0.6 A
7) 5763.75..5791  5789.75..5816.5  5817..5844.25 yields -1.1 A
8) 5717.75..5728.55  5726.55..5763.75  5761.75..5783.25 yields -1.0 A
